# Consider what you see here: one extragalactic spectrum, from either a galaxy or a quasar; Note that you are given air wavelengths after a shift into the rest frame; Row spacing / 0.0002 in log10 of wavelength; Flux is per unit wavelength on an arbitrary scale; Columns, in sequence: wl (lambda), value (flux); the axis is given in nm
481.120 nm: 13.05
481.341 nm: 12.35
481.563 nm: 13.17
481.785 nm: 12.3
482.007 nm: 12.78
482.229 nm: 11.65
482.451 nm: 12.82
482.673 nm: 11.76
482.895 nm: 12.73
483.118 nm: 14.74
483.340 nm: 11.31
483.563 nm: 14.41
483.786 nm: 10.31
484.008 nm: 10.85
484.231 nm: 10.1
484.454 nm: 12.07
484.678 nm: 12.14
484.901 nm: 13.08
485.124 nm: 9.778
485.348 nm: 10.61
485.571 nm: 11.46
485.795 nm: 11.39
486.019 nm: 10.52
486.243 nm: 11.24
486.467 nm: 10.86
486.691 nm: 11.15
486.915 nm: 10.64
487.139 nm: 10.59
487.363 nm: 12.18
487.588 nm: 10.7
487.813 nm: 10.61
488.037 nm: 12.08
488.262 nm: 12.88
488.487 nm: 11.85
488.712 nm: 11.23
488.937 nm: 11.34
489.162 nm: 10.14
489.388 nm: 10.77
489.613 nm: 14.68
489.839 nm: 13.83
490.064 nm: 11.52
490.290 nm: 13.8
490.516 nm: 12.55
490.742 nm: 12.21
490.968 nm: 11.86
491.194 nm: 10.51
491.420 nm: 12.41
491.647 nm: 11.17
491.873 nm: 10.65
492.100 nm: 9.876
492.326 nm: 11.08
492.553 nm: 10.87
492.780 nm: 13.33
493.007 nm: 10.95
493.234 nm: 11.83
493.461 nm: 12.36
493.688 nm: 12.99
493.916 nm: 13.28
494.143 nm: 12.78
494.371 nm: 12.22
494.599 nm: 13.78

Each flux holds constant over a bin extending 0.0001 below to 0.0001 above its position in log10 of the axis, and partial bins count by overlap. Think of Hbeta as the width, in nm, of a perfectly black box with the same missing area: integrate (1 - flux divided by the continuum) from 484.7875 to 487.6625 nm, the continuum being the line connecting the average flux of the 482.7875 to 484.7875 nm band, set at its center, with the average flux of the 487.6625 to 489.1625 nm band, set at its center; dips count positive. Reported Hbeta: 0.17 nm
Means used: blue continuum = 12.1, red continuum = 11.5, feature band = 11.1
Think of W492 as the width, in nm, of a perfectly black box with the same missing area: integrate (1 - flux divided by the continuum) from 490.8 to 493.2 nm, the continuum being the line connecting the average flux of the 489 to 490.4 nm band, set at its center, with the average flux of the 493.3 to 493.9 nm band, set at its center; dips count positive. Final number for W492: 0.24 nm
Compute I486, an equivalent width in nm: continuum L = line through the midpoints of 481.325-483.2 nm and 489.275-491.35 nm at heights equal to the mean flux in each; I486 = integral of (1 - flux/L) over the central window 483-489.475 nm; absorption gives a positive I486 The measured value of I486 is 0.585 nm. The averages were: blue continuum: 12.7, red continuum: 12.4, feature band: 11.4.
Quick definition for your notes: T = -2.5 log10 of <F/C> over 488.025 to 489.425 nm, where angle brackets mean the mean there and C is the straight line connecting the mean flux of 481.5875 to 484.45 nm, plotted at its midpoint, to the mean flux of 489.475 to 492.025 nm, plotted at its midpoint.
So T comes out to 0.07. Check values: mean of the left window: 12.2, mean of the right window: 12.2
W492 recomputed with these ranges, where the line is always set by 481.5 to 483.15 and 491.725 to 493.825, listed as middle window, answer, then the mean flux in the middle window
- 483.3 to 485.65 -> 0.18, 11.5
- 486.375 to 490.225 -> 0.13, 11.6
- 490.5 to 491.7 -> 0.00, 11.8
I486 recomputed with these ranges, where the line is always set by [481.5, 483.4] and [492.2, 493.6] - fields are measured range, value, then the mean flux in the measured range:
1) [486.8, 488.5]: 0.106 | 11.4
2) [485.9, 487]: 0.124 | 10.9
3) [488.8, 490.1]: -0.004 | 12.1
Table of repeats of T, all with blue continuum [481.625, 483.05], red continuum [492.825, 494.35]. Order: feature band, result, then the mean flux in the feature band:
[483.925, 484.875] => 0.089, 11.5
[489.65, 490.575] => -0.057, 13.1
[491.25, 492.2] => 0.130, 11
